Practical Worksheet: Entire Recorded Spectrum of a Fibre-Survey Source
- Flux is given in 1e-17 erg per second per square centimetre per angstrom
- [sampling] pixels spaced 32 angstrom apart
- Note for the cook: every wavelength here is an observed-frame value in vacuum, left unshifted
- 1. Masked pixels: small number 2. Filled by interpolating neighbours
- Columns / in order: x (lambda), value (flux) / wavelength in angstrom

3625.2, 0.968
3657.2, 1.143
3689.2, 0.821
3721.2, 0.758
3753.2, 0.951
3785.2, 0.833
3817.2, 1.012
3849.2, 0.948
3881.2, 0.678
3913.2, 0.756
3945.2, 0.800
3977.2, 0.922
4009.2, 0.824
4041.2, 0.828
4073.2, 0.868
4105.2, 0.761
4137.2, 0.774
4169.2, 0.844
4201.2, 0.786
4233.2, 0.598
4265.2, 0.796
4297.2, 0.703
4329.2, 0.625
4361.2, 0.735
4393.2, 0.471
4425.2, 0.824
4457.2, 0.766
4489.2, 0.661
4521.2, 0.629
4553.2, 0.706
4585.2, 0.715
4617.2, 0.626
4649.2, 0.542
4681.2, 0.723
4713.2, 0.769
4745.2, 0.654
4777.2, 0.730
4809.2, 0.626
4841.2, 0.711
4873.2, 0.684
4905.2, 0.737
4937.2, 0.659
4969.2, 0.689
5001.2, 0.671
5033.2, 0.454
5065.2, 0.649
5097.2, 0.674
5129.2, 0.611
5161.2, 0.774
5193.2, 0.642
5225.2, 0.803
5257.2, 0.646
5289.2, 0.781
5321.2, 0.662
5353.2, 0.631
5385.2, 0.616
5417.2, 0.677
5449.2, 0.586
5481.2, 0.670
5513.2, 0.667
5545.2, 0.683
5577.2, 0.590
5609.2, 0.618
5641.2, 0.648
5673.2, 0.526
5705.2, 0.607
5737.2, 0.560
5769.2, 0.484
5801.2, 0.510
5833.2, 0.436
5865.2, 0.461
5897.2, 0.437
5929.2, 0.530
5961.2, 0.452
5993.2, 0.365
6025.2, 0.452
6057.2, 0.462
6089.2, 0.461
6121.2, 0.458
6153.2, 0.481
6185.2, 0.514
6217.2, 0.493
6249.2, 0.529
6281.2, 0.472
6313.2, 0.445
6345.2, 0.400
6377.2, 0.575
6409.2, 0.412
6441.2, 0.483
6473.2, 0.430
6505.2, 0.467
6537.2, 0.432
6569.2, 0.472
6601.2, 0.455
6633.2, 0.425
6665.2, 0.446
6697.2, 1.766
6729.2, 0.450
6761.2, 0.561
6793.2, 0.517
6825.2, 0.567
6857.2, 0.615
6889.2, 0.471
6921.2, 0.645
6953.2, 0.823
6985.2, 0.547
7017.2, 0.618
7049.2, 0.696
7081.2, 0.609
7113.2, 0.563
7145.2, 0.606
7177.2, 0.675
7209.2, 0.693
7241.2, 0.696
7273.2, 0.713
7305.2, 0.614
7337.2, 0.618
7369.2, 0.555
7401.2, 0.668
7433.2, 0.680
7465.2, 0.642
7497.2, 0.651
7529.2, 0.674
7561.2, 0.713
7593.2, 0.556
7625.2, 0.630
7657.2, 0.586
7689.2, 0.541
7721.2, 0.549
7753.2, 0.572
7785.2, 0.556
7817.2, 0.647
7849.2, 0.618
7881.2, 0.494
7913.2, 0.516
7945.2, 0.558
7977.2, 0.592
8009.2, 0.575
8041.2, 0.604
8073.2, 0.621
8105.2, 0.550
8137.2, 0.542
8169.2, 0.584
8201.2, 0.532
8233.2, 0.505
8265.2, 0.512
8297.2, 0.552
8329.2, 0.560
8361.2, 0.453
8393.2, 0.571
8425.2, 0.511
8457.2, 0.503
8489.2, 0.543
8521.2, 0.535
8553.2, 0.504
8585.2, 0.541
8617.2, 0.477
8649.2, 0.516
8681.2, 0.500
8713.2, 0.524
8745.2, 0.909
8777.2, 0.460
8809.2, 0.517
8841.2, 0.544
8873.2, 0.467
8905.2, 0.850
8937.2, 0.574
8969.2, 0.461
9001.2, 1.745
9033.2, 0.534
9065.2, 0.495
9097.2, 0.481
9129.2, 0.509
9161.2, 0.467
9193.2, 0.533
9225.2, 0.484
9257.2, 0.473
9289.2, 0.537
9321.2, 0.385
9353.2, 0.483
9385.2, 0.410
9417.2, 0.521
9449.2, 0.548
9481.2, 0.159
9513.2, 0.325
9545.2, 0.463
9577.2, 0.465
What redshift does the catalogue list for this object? 0.80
